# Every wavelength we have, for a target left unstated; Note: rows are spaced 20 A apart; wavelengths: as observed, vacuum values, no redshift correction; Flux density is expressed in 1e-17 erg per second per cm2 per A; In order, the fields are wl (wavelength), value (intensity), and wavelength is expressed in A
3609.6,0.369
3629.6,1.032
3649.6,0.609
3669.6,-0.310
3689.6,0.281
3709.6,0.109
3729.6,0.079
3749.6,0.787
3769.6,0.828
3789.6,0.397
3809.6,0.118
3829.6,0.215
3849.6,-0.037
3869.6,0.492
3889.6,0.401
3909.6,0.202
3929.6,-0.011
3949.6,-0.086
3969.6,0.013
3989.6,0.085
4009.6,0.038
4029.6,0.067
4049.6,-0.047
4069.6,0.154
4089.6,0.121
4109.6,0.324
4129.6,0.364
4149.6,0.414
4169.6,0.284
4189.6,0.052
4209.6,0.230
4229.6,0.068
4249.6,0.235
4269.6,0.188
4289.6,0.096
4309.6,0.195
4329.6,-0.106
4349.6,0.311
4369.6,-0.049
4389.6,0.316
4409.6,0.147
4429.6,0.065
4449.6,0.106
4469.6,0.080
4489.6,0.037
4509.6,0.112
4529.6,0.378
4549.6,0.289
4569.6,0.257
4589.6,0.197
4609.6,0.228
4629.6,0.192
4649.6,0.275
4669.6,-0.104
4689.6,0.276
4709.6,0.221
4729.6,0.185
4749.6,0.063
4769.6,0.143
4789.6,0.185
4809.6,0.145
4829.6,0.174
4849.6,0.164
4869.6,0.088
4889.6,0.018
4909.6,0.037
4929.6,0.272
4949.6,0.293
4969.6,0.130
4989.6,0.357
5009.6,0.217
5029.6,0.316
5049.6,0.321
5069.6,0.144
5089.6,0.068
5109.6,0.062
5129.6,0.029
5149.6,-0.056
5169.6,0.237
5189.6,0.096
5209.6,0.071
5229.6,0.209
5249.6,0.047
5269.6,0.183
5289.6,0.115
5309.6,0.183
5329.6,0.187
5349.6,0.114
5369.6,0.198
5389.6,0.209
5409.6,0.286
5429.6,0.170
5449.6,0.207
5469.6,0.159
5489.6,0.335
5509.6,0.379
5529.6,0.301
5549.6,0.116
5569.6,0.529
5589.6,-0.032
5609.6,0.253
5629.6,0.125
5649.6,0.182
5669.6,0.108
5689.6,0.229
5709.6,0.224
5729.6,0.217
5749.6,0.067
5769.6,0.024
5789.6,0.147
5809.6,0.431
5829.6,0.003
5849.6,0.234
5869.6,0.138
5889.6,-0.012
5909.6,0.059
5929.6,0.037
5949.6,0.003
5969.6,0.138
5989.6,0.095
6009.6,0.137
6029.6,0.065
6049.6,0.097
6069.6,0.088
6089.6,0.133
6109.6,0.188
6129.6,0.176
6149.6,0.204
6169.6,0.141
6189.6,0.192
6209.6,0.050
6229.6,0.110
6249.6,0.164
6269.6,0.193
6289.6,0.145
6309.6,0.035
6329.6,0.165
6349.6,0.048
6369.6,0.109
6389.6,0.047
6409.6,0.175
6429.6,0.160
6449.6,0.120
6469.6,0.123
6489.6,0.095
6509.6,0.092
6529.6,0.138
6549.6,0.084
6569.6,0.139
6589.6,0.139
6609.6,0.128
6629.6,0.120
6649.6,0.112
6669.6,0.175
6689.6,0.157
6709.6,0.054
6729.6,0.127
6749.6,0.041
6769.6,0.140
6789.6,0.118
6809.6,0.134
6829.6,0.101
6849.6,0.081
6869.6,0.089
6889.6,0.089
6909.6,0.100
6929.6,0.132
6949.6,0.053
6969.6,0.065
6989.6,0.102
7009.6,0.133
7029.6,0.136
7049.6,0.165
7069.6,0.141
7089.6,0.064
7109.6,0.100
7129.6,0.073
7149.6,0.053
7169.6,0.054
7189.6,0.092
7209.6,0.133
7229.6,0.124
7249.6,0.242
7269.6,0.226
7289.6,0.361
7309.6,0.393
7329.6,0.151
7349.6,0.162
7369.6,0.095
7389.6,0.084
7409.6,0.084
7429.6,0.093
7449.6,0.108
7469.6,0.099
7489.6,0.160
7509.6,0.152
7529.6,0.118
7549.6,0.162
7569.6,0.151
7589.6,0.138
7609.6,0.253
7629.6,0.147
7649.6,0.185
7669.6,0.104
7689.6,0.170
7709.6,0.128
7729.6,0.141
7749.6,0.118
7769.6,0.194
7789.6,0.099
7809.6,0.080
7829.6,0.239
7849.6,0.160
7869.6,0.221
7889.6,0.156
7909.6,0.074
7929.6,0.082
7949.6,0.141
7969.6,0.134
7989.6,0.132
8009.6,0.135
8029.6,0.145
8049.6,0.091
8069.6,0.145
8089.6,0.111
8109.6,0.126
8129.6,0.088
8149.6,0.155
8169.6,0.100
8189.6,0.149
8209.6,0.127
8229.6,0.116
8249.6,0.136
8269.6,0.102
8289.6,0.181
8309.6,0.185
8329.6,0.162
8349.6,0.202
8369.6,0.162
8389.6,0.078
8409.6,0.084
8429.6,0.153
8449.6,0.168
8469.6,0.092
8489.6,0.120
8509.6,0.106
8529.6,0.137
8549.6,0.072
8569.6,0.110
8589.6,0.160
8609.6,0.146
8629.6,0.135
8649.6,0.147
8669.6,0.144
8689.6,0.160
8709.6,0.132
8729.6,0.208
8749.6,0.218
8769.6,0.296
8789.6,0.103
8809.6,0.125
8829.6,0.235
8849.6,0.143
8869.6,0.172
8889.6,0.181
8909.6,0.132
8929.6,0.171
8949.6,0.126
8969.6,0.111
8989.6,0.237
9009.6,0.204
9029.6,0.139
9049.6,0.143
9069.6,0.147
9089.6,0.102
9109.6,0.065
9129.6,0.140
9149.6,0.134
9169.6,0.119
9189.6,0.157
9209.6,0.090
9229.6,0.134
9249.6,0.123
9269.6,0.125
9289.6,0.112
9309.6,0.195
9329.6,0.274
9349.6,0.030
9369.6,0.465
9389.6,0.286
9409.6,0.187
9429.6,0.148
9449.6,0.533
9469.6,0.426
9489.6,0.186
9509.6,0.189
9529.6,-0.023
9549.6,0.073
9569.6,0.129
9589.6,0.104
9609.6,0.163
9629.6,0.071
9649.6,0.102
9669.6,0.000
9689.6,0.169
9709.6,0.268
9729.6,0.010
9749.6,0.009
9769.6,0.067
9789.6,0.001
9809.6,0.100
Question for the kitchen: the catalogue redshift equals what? 0.112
